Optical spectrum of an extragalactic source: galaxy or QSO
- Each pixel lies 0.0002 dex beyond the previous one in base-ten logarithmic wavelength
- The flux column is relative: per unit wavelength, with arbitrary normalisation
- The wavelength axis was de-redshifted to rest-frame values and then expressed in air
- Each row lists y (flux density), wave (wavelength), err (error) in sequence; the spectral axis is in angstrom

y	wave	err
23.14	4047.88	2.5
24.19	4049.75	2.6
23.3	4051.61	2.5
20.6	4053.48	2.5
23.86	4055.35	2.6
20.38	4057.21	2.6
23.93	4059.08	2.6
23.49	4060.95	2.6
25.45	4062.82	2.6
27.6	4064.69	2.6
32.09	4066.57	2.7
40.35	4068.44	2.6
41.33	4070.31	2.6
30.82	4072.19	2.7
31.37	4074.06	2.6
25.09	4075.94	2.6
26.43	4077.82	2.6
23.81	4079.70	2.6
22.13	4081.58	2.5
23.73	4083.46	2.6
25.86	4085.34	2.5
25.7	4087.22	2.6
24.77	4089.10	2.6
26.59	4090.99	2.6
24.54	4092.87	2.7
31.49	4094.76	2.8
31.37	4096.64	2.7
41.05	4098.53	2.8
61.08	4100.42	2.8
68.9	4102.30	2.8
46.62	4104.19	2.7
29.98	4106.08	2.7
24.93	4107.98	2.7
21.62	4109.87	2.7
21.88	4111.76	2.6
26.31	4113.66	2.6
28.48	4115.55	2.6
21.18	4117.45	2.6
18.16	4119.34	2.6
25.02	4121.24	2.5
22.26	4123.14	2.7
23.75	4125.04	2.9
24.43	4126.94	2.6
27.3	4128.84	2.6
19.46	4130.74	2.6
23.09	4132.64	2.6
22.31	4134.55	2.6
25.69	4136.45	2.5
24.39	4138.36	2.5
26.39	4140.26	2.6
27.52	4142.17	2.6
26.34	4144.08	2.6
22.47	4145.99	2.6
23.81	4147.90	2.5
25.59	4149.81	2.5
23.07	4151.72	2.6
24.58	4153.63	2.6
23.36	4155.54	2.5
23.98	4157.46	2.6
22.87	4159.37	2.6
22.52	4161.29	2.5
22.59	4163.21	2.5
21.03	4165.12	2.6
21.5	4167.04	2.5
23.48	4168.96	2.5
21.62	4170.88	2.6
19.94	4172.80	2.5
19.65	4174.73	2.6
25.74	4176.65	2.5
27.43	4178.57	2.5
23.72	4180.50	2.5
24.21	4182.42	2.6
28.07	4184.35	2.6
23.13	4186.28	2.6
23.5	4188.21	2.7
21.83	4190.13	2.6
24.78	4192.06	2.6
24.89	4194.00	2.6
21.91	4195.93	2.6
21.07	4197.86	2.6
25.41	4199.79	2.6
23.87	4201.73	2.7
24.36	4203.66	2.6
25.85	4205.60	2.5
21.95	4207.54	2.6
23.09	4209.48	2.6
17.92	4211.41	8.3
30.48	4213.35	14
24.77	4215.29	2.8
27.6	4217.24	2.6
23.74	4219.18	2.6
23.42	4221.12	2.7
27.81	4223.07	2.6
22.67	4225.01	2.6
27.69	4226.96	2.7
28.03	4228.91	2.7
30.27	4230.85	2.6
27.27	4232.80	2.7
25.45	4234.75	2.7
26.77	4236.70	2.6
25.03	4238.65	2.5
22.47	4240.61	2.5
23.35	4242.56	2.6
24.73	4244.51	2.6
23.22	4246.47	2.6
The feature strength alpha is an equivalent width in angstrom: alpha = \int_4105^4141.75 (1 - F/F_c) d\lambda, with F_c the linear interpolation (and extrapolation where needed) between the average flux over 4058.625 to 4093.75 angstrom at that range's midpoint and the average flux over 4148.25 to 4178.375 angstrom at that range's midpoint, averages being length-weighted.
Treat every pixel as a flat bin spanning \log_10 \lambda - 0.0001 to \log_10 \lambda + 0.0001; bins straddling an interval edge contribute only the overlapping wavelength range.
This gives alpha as 1.4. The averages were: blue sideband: 27.7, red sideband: 22.9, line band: 24.2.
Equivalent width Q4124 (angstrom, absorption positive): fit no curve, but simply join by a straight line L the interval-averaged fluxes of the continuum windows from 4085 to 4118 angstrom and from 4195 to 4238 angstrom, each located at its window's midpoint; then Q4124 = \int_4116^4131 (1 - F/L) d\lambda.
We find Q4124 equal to 3.9 angstrom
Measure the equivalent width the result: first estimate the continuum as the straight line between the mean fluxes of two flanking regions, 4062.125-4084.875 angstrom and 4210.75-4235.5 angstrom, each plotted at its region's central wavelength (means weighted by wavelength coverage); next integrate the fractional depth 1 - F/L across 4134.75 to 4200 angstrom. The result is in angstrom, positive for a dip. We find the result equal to 8.3 angstrom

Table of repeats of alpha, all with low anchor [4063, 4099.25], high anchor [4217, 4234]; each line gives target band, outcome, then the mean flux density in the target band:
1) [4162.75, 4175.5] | 2.83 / 21.4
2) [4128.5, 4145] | 2.03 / 24.6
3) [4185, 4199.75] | 2.06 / 23.3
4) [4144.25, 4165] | 3.19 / 23.5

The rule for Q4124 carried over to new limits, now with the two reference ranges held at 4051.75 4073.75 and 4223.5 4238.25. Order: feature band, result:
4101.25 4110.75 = -3.8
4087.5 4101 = -2.6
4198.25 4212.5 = 2.0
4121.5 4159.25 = 4.6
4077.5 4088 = 1.3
